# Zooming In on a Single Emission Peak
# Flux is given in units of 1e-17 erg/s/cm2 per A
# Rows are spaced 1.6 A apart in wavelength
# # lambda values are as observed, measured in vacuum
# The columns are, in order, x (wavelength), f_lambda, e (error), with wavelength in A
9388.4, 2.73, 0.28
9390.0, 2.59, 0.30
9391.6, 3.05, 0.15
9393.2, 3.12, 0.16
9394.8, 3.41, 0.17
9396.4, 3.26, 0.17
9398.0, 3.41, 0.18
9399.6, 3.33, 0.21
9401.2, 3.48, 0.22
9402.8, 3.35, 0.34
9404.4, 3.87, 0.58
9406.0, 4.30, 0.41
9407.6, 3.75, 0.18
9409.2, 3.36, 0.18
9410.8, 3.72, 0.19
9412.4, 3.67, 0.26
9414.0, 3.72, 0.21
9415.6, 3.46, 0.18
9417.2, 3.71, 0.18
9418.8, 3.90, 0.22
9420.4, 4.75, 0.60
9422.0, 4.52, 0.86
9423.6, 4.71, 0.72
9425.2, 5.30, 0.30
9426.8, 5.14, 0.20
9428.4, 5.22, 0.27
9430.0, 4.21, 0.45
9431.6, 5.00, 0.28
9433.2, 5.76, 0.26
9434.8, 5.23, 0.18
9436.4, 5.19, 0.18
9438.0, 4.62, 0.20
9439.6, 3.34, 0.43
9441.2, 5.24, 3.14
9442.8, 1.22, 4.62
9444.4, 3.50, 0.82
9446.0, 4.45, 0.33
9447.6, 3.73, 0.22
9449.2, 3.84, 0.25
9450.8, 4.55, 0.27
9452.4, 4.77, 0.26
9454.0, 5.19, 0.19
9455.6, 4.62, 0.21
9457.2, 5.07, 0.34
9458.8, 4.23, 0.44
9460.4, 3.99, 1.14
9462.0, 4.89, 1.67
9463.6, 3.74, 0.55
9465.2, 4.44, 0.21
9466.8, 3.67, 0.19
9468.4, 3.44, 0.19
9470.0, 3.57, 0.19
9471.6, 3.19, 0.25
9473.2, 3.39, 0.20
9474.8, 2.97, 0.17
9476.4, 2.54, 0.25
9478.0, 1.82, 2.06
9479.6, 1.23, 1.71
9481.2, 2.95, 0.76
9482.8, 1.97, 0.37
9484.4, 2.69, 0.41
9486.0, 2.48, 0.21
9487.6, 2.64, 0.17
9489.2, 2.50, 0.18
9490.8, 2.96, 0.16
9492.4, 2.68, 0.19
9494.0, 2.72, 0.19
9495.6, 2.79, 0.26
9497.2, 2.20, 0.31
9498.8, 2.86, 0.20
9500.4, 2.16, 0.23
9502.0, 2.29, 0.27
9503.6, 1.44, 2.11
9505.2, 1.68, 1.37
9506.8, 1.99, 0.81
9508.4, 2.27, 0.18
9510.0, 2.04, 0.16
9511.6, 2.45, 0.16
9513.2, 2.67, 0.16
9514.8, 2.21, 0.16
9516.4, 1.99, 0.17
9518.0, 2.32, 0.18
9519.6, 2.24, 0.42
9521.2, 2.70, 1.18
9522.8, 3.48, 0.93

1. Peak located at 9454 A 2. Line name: [N II]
